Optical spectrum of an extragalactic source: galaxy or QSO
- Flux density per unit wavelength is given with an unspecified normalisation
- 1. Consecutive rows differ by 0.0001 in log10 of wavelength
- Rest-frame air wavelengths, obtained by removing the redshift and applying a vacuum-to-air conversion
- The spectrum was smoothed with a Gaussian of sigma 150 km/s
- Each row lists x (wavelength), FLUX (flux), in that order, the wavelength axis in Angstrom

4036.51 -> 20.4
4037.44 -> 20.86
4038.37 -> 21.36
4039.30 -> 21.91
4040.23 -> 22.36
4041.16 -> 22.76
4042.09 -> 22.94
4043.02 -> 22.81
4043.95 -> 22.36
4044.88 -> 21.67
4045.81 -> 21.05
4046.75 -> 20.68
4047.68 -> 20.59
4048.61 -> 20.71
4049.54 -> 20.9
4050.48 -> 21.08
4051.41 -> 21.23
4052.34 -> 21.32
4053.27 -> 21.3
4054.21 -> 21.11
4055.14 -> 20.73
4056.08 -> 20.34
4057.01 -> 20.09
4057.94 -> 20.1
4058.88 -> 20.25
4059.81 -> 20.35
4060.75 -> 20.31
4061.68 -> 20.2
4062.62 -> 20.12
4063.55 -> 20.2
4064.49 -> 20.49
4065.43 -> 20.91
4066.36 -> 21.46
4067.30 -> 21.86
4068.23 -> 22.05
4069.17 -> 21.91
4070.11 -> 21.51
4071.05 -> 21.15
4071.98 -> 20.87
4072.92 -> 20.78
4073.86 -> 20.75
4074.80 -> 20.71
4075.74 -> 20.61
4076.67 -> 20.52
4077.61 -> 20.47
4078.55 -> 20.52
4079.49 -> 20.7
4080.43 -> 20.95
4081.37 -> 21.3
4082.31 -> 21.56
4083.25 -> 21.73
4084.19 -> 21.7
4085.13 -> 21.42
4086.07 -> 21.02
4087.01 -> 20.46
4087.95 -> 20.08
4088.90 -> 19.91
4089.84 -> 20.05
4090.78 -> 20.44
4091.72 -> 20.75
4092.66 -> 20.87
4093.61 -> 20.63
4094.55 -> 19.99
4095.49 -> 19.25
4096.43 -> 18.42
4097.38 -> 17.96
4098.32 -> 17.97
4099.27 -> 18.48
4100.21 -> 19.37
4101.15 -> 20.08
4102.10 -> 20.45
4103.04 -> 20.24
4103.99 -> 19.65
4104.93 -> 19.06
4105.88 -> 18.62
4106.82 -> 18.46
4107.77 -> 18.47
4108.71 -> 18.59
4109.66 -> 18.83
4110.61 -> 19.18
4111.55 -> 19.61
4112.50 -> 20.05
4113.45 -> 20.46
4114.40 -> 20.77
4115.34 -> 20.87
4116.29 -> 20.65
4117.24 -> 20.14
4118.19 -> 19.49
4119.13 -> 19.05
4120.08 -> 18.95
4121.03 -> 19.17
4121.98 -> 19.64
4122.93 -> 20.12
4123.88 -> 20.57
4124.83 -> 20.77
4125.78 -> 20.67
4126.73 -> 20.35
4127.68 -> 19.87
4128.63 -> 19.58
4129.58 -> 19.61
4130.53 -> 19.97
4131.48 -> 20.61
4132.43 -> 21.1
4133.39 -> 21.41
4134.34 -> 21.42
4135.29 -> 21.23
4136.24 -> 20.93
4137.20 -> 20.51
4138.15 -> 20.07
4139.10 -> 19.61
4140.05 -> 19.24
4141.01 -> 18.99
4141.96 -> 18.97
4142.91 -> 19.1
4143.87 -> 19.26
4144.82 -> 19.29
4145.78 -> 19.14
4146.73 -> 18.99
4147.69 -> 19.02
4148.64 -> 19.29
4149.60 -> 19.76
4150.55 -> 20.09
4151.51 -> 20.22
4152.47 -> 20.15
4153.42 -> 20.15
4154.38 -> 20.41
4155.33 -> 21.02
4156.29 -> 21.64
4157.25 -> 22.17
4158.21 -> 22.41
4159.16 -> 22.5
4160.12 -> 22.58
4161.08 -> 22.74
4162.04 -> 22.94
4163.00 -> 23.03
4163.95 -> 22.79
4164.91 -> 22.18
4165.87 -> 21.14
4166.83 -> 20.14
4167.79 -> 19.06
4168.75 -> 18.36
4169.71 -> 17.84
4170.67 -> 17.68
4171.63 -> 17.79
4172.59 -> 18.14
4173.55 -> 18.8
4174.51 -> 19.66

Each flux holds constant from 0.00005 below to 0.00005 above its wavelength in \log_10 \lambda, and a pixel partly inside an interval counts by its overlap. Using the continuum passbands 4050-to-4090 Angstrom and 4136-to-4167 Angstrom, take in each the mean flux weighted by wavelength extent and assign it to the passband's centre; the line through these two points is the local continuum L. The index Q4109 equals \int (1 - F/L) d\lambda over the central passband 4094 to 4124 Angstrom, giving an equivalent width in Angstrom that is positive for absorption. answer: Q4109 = 1.9 Angstrom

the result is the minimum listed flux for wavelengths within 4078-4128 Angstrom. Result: 17.96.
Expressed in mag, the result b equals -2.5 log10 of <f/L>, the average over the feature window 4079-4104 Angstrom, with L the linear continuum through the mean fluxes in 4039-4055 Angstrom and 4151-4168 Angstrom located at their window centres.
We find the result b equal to 0.070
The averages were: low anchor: 21.6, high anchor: 21.5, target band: 20.2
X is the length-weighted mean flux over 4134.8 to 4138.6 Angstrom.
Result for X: 20.7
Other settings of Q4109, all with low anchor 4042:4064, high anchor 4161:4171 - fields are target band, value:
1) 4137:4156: 0.96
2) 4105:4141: 1.43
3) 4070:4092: 0.03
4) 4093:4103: 0.72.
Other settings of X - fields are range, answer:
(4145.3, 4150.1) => 19.3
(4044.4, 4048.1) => 21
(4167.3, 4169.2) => 18.7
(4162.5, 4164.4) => 23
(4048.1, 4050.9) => 20.9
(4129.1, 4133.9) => 20.5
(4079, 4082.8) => 21.1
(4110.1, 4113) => 19.6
